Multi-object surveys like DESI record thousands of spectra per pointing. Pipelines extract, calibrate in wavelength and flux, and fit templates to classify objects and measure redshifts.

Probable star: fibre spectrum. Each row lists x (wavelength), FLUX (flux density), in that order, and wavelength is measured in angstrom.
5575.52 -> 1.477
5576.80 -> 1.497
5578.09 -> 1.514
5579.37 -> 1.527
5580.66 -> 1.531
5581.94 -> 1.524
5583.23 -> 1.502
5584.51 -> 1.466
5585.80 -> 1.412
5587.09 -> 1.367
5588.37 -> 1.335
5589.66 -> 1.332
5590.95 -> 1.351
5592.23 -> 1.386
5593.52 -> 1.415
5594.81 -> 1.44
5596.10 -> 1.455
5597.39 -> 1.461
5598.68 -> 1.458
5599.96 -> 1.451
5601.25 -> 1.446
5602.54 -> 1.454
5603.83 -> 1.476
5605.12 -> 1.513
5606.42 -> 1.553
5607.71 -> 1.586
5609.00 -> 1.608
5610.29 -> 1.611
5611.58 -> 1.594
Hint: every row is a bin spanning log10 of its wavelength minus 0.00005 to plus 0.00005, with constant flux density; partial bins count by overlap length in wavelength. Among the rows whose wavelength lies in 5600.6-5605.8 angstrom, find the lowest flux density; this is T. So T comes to 1.446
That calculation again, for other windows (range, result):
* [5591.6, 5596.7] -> 1.386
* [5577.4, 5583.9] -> 1.502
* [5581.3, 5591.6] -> 1.332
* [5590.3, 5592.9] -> 1.351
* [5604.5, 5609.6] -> 1.513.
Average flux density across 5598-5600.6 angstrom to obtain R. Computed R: 1.46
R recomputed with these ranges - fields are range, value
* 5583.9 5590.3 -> 1.38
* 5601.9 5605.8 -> 1.48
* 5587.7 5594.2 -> 1.37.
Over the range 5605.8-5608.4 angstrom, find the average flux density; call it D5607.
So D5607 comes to 1.57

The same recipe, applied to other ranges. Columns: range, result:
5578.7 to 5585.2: 1.51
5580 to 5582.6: 1.52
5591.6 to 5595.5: 1.41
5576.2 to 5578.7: 1.5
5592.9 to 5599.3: 1.44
